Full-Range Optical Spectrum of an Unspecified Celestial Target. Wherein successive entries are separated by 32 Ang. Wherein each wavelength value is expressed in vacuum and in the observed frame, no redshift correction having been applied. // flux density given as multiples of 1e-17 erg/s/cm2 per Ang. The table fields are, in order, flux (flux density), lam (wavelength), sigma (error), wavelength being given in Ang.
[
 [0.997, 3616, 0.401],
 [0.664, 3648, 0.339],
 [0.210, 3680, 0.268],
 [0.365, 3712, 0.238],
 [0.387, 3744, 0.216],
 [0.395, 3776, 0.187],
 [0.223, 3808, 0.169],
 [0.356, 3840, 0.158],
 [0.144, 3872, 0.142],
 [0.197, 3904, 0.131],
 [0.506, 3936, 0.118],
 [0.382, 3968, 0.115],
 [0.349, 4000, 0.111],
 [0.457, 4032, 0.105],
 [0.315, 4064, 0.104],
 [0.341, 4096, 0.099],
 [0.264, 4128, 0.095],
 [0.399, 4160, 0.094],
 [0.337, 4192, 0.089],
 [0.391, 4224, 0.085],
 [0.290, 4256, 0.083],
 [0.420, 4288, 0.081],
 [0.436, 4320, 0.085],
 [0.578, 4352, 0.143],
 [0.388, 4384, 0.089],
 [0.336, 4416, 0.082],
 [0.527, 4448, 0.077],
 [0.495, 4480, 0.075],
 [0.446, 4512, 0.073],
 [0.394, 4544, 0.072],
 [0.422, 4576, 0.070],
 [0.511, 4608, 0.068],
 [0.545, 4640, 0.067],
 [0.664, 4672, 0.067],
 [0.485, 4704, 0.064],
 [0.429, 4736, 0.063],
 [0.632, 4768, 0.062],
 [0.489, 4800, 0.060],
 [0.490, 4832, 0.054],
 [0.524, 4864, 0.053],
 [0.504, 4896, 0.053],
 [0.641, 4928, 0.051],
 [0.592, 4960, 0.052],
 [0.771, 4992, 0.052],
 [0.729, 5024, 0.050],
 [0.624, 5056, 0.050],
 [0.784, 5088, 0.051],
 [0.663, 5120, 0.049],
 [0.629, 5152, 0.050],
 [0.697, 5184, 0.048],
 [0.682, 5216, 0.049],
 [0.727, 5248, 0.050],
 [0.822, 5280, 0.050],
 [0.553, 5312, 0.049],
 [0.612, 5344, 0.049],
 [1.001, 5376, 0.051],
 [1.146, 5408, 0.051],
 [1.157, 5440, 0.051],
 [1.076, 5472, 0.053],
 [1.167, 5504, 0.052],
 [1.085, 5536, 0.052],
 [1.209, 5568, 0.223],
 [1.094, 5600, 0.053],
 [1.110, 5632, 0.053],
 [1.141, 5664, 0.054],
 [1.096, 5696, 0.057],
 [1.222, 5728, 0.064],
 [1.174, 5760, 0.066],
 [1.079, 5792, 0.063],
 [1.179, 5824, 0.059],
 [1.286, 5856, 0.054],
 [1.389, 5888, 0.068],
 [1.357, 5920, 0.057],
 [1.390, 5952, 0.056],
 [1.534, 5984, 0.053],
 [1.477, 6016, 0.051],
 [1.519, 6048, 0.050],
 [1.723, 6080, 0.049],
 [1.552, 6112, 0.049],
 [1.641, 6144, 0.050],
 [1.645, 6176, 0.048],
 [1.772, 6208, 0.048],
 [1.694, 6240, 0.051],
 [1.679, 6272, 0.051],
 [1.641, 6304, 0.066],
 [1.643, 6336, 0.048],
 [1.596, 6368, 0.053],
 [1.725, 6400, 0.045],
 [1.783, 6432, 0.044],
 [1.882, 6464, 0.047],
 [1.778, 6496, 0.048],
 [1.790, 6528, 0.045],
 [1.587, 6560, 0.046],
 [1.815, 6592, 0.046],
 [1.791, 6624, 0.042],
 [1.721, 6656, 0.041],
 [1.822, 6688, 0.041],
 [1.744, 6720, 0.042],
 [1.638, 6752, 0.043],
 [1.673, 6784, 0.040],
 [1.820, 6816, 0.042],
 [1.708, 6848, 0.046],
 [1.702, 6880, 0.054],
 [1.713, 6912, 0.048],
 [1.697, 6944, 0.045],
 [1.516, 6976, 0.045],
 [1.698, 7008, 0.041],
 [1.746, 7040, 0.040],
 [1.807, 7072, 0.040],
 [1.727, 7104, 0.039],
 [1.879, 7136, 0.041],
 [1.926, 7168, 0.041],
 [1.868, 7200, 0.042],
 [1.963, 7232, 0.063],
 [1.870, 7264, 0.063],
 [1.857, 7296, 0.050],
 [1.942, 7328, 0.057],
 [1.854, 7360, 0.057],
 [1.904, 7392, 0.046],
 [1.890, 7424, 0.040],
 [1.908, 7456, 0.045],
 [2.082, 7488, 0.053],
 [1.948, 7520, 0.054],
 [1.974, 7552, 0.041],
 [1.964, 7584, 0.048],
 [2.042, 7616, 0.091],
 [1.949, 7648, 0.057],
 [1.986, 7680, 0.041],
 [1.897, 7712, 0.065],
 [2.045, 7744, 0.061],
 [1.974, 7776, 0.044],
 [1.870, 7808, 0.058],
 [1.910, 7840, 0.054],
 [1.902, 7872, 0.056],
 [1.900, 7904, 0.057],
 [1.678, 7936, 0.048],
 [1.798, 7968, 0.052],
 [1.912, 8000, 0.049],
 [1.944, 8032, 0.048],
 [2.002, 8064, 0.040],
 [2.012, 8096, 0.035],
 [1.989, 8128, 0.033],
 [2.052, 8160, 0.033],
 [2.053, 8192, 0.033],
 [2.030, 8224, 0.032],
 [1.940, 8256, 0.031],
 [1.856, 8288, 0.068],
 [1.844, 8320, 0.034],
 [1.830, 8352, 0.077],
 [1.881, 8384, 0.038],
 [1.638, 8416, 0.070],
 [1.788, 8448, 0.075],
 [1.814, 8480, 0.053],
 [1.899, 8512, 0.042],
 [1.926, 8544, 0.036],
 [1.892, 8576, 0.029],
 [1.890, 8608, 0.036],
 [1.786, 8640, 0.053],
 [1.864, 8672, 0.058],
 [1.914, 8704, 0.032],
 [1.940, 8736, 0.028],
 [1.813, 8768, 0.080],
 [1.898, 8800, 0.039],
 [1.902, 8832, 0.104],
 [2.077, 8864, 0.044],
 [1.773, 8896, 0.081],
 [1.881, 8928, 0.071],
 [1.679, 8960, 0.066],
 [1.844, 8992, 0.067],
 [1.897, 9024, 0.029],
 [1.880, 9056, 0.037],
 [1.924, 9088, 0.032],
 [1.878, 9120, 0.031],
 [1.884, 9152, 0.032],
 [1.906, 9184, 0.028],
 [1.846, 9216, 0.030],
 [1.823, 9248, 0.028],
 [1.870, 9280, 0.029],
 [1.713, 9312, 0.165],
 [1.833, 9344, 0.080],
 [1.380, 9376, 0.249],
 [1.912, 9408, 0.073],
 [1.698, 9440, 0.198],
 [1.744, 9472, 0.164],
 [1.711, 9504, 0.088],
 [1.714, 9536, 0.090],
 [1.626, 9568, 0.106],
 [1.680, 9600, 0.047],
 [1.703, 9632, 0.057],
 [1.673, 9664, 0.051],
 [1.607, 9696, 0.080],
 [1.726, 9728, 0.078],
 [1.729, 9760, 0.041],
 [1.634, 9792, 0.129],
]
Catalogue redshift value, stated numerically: 0.35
